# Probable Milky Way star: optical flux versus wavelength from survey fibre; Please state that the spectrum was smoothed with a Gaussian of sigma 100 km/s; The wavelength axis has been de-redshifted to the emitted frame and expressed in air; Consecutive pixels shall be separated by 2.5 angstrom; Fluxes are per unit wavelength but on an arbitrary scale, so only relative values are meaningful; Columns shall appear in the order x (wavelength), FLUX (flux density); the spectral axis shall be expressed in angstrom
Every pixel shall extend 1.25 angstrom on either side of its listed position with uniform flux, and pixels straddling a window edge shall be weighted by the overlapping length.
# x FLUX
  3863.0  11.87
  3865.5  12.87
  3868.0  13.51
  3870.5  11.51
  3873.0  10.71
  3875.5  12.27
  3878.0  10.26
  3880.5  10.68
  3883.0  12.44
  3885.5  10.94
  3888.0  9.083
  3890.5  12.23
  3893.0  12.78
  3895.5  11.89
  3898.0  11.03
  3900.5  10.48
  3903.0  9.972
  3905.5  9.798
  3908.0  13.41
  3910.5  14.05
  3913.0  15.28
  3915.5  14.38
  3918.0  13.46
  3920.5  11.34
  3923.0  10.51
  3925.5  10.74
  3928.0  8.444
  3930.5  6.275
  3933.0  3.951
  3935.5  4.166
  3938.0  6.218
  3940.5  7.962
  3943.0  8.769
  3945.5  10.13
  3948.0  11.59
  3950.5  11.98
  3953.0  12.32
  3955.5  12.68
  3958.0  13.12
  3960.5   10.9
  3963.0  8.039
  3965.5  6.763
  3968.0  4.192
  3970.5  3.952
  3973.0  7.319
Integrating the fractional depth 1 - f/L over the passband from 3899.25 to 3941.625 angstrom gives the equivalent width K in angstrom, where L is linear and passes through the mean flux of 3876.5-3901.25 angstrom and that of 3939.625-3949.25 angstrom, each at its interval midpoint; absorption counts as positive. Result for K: 1.5 angstrom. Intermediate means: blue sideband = 11.2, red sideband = 9.68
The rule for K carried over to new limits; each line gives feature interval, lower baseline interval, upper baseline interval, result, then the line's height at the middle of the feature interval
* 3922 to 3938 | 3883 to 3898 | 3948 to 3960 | 6.36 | 12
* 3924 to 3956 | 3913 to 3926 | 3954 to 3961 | 9.36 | 12.4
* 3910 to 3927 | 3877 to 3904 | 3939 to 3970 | -3.58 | 10.5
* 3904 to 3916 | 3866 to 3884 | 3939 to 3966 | -2.31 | 11.1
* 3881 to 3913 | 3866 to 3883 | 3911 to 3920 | 3.31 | 13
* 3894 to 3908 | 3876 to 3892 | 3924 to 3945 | -1.70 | 9.75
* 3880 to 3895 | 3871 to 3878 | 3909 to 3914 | 1.22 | 12.4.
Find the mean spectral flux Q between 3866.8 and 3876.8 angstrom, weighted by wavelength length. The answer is 12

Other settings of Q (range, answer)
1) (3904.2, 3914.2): 13.1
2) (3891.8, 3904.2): 11.2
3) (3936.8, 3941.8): 7.12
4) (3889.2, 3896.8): 12.3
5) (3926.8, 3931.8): 7.31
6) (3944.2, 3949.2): 10.8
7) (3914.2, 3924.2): 12.4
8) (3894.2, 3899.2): 11.5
